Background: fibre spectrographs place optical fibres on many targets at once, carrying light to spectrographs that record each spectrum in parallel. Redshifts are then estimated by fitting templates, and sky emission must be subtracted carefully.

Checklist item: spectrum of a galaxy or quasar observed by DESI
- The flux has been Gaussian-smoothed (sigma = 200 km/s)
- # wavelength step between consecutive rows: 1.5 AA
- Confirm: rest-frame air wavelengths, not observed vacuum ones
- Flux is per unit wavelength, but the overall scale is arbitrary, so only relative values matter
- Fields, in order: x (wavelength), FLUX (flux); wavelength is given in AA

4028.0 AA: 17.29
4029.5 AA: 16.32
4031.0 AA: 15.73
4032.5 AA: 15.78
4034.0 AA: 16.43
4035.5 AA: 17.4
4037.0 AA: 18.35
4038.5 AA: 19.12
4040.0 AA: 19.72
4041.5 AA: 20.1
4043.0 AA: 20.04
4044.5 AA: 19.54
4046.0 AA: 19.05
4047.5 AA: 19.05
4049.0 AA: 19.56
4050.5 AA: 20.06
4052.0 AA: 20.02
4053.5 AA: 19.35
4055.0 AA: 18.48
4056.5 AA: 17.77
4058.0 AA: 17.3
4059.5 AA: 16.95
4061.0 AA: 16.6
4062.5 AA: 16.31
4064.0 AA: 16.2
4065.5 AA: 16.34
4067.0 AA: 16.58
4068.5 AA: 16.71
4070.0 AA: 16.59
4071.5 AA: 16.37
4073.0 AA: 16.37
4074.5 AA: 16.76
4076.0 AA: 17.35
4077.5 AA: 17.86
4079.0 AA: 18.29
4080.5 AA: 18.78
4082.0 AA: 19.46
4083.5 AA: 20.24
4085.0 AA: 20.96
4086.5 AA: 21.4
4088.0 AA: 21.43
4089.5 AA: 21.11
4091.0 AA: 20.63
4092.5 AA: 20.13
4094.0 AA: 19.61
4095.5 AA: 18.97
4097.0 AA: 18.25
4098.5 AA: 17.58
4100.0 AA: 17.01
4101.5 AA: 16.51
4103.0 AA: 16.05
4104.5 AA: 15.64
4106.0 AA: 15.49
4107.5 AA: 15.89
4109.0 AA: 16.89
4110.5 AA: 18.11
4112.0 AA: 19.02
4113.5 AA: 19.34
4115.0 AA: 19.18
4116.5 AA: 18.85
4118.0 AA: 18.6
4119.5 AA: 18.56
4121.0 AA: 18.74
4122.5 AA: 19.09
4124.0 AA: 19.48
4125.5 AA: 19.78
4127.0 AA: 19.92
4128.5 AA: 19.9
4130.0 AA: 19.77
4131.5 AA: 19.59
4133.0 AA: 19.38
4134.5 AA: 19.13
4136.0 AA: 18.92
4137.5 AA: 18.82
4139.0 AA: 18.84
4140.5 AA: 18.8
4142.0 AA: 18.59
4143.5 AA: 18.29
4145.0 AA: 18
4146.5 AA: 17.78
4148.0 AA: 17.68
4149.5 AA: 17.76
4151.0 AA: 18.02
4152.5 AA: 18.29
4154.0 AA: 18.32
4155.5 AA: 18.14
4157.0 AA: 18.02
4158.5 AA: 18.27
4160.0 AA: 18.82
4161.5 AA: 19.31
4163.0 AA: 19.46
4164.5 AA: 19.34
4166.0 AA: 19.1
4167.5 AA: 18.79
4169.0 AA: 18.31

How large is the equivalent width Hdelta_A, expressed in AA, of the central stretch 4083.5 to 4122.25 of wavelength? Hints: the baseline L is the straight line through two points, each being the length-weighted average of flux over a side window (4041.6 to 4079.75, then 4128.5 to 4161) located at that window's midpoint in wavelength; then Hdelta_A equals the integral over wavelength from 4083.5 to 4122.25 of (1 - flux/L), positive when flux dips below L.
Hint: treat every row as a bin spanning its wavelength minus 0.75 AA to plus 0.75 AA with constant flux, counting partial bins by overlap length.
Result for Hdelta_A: -0.8 AA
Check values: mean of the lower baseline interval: 17.9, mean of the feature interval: 18.6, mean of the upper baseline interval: 18.6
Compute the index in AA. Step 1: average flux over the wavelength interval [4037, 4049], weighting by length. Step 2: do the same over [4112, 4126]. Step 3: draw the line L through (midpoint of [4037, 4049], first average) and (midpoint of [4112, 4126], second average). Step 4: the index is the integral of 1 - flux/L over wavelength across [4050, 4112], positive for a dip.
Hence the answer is 4.0 AA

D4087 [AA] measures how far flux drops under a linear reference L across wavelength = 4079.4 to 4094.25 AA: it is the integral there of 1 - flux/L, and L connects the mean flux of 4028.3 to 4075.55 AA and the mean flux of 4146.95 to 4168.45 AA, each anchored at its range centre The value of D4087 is -1.93 AA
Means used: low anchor 17.8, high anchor 18.5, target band 20.4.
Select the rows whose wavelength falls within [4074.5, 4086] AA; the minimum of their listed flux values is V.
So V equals 16.76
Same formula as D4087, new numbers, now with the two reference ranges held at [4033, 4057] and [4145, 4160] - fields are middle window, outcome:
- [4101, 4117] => 0.9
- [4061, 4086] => 1.5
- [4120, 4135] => -1.0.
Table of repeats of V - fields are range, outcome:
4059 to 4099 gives 16.2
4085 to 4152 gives 15.49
